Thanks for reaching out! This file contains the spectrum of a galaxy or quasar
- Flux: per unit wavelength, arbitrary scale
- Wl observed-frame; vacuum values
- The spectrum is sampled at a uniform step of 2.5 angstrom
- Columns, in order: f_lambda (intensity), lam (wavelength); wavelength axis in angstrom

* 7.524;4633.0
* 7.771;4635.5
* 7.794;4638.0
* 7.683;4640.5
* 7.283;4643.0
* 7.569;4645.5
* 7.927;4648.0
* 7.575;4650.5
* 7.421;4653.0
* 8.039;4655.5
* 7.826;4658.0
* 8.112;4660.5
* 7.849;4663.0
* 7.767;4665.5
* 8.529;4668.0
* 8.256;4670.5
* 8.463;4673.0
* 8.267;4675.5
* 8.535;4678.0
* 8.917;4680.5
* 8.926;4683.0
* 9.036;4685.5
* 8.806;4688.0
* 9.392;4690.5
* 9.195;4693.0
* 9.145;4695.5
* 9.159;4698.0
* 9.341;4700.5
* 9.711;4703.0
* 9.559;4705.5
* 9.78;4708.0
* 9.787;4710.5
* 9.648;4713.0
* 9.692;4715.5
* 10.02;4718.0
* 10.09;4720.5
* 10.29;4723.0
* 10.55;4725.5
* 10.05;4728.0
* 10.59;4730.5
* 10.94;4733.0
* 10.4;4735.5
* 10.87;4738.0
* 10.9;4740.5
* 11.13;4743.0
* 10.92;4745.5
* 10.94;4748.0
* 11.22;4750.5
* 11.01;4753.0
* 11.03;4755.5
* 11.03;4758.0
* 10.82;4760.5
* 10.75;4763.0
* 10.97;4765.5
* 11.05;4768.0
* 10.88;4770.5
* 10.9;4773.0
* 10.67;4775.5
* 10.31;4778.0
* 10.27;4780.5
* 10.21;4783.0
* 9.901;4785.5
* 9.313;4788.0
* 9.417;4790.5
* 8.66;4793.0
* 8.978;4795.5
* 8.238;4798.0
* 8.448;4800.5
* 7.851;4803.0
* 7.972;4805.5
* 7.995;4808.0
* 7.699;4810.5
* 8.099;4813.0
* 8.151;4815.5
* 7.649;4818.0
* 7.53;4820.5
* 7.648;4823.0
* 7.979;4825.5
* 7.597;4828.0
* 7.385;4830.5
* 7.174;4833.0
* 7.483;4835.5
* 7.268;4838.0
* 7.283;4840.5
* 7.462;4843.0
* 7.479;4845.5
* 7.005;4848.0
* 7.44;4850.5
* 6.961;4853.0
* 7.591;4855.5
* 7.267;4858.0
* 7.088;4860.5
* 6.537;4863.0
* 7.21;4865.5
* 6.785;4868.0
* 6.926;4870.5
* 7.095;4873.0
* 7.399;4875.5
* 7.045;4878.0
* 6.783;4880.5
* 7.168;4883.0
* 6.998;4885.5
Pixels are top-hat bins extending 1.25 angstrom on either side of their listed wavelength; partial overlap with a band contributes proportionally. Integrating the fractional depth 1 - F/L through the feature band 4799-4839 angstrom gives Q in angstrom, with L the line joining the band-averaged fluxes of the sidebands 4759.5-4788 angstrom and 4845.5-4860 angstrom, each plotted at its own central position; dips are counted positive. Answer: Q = 4.2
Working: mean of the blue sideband 10.6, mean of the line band 7.75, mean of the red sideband 7.26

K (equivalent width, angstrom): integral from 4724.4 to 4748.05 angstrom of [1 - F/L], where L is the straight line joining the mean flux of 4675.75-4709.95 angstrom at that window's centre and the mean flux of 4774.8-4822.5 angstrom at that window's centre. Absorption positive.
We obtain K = -4.5 angstrom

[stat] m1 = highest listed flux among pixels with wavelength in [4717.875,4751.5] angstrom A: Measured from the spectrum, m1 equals 11.22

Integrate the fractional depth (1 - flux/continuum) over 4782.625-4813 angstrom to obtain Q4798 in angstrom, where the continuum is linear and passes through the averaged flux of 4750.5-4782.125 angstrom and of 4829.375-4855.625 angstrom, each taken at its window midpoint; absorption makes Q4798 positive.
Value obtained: 2.35 angstrom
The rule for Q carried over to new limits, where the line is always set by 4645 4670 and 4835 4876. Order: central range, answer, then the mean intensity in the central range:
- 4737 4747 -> -4.4 angstrom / 11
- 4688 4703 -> -2.9 angstrom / 9.25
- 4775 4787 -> -4.5 angstrom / 10.2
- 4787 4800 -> -2.6 angstrom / 8.89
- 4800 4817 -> -1.5 angstrom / 8.01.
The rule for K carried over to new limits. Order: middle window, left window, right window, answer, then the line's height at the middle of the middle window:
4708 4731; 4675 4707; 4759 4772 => -0.6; 9.79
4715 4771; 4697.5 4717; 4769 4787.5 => -3.9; 10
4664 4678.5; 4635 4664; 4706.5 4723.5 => 0.3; 8.45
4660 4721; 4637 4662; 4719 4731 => 0.5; 9.12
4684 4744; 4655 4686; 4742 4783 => -2.4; 9.52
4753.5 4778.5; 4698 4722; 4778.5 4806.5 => -4.3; 9.27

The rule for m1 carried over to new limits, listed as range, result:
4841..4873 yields 7.591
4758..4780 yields 11.05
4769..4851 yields 10.9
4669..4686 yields 9.036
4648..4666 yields 8.112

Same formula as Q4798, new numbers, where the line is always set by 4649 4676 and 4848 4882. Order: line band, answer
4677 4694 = -2.3 angstrom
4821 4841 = -0.7 angstrom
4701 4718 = -4.2 angstrom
